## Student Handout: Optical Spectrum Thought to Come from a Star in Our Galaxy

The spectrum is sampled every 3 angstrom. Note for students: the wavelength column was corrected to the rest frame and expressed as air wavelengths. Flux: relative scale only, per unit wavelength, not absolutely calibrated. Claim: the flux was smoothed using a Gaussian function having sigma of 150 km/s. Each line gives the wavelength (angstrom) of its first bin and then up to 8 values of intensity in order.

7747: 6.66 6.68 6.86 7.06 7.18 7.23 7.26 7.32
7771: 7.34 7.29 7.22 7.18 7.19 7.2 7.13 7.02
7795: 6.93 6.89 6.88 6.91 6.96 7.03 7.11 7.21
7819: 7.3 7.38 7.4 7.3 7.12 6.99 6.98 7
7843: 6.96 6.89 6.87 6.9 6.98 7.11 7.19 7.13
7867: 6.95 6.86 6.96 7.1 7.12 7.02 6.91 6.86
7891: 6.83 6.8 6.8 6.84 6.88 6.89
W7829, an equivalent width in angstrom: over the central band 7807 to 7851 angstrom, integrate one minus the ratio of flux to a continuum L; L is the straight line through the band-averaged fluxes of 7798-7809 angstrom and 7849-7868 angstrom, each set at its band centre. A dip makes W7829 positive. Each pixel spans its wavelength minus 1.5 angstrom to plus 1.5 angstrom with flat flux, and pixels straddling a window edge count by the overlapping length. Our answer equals -0.8 angstrom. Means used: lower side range 6.92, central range 7.1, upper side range 7.03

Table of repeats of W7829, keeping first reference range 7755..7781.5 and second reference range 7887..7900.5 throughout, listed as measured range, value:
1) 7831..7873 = -0.2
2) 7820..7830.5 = -0.4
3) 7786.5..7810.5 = 0.5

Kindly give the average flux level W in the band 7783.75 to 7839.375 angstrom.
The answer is 7.1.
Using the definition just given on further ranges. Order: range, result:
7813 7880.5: 7.08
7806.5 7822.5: 7.16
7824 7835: 7.2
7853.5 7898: 6.98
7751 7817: 7.11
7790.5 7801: 6.94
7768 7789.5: 7.23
